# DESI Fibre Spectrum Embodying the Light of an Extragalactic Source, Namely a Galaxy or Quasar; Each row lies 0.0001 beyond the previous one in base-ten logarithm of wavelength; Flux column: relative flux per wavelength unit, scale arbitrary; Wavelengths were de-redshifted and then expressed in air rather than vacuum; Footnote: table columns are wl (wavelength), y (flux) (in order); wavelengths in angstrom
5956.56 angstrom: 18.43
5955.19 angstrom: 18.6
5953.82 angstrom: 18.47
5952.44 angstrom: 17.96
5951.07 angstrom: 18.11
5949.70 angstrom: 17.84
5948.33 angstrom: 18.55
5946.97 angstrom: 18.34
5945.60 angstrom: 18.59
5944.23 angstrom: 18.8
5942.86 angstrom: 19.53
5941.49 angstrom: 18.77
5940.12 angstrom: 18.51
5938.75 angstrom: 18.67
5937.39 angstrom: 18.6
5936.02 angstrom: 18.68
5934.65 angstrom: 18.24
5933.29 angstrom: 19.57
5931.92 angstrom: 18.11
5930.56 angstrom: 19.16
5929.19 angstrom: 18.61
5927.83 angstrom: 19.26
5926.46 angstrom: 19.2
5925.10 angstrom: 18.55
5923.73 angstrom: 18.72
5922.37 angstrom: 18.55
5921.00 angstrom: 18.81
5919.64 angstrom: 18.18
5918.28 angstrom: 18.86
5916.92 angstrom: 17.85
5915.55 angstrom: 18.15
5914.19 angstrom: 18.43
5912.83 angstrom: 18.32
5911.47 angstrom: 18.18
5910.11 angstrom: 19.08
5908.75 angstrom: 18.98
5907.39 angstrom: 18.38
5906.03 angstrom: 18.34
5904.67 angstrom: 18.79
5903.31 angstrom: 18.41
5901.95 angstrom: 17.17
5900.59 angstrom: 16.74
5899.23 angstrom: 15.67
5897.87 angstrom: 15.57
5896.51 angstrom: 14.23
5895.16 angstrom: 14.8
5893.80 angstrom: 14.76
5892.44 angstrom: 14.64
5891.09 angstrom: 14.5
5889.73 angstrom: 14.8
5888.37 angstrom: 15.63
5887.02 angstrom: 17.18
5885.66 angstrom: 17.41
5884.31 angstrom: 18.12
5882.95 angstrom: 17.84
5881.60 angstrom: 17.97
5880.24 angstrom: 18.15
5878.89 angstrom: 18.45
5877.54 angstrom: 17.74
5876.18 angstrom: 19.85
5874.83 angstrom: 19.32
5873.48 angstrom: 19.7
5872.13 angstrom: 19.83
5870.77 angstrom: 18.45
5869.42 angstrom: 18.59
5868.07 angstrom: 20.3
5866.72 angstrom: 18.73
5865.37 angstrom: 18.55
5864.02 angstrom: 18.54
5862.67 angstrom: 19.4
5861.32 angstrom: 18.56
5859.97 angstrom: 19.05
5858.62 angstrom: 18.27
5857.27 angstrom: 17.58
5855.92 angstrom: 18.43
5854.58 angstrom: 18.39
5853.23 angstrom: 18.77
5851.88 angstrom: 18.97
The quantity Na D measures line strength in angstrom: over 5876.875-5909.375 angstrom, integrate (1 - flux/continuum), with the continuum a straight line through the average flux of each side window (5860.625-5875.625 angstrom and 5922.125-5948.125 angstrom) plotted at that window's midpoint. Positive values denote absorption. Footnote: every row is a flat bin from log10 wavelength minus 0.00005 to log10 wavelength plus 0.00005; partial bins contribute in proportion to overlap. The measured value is 3.7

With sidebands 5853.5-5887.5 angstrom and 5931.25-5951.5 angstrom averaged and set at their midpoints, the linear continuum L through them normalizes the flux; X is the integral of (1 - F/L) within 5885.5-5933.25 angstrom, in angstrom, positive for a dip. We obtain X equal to 2.8 angstrom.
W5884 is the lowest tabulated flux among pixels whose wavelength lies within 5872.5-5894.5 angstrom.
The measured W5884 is 14.5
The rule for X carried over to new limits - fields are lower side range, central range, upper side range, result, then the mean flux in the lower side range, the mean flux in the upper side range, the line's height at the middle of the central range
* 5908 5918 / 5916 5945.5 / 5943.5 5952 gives -0.49 angstrom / 18.4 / 18.4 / 18.4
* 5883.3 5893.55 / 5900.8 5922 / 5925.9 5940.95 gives -1.13 angstrom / 16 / 18.8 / 17.4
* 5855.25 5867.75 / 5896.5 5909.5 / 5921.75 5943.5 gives 0.92 angstrom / 18.6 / 18.8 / 18.7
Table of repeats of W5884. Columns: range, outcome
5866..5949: 14.23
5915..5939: 17.85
